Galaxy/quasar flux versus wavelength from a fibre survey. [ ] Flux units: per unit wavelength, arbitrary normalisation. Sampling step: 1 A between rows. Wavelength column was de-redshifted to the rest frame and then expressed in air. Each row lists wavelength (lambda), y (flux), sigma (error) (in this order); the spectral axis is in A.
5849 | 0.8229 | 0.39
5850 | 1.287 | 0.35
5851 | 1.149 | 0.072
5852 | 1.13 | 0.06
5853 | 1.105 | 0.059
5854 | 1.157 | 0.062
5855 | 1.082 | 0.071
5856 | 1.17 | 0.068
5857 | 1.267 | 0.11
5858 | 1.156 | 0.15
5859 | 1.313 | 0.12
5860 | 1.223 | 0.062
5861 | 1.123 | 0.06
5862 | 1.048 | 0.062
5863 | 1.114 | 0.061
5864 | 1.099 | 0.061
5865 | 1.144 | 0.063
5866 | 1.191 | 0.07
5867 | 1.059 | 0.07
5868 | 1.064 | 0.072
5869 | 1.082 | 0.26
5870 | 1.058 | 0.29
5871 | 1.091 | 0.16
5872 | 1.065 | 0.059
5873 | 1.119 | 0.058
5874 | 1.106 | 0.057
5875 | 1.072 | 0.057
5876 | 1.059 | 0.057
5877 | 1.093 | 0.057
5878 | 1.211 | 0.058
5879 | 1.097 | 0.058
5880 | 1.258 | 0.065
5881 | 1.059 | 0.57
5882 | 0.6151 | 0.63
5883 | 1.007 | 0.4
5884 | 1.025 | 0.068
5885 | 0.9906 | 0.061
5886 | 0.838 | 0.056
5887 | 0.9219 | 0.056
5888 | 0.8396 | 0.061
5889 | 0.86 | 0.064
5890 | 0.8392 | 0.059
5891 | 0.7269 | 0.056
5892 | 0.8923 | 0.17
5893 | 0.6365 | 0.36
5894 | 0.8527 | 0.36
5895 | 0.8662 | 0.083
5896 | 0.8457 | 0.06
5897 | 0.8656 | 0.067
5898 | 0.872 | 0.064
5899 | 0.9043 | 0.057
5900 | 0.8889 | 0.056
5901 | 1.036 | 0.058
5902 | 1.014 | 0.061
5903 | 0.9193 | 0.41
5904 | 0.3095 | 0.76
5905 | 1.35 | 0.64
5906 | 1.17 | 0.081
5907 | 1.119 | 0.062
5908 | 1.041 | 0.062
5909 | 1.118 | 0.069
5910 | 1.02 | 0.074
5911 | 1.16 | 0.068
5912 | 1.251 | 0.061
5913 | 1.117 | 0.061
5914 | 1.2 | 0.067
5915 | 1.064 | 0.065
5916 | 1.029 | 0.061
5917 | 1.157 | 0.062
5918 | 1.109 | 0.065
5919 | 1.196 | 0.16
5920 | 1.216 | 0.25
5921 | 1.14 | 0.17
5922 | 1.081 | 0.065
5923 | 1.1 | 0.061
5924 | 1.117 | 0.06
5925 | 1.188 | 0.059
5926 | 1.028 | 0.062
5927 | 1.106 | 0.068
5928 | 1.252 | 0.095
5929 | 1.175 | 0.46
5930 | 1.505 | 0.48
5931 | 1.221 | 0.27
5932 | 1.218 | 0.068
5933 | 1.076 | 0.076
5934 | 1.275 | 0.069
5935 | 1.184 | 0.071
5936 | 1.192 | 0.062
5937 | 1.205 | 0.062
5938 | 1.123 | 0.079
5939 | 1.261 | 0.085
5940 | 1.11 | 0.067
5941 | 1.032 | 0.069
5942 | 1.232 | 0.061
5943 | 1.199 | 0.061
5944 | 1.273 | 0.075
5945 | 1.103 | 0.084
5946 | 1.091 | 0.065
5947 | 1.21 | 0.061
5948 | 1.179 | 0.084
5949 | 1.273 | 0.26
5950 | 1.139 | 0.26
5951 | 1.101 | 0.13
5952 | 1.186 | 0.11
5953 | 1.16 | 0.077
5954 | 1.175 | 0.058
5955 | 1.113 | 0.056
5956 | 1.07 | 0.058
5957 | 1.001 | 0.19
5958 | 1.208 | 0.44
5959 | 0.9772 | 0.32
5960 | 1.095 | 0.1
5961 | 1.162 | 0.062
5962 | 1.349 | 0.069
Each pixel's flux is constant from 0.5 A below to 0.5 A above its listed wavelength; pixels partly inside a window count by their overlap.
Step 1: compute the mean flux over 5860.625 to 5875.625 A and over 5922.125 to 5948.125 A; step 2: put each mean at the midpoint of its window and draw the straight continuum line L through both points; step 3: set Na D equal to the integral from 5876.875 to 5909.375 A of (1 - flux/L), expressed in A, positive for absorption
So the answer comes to 5.4 A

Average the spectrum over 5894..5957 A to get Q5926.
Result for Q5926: 1.11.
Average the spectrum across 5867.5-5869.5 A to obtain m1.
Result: 1.07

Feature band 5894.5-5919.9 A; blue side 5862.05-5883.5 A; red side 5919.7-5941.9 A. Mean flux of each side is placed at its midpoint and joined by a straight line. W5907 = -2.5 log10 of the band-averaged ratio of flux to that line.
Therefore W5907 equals 0.11 mag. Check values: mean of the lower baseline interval 1.08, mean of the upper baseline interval 1.17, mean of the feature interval 1.03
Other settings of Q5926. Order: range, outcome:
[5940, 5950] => 1.17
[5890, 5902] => 0.859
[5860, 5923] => 1.02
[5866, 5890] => 1.03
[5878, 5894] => 0.915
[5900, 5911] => 1.01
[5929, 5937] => 1.23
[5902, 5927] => 1.09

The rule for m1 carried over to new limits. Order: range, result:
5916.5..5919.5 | 1.15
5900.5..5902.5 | 1.02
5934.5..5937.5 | 1.19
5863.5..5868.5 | 1.11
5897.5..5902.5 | 0.943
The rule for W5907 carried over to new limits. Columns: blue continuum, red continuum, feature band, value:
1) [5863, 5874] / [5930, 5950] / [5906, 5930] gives 0.022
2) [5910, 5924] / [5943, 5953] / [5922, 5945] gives -0.024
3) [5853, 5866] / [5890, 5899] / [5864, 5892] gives -0.037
